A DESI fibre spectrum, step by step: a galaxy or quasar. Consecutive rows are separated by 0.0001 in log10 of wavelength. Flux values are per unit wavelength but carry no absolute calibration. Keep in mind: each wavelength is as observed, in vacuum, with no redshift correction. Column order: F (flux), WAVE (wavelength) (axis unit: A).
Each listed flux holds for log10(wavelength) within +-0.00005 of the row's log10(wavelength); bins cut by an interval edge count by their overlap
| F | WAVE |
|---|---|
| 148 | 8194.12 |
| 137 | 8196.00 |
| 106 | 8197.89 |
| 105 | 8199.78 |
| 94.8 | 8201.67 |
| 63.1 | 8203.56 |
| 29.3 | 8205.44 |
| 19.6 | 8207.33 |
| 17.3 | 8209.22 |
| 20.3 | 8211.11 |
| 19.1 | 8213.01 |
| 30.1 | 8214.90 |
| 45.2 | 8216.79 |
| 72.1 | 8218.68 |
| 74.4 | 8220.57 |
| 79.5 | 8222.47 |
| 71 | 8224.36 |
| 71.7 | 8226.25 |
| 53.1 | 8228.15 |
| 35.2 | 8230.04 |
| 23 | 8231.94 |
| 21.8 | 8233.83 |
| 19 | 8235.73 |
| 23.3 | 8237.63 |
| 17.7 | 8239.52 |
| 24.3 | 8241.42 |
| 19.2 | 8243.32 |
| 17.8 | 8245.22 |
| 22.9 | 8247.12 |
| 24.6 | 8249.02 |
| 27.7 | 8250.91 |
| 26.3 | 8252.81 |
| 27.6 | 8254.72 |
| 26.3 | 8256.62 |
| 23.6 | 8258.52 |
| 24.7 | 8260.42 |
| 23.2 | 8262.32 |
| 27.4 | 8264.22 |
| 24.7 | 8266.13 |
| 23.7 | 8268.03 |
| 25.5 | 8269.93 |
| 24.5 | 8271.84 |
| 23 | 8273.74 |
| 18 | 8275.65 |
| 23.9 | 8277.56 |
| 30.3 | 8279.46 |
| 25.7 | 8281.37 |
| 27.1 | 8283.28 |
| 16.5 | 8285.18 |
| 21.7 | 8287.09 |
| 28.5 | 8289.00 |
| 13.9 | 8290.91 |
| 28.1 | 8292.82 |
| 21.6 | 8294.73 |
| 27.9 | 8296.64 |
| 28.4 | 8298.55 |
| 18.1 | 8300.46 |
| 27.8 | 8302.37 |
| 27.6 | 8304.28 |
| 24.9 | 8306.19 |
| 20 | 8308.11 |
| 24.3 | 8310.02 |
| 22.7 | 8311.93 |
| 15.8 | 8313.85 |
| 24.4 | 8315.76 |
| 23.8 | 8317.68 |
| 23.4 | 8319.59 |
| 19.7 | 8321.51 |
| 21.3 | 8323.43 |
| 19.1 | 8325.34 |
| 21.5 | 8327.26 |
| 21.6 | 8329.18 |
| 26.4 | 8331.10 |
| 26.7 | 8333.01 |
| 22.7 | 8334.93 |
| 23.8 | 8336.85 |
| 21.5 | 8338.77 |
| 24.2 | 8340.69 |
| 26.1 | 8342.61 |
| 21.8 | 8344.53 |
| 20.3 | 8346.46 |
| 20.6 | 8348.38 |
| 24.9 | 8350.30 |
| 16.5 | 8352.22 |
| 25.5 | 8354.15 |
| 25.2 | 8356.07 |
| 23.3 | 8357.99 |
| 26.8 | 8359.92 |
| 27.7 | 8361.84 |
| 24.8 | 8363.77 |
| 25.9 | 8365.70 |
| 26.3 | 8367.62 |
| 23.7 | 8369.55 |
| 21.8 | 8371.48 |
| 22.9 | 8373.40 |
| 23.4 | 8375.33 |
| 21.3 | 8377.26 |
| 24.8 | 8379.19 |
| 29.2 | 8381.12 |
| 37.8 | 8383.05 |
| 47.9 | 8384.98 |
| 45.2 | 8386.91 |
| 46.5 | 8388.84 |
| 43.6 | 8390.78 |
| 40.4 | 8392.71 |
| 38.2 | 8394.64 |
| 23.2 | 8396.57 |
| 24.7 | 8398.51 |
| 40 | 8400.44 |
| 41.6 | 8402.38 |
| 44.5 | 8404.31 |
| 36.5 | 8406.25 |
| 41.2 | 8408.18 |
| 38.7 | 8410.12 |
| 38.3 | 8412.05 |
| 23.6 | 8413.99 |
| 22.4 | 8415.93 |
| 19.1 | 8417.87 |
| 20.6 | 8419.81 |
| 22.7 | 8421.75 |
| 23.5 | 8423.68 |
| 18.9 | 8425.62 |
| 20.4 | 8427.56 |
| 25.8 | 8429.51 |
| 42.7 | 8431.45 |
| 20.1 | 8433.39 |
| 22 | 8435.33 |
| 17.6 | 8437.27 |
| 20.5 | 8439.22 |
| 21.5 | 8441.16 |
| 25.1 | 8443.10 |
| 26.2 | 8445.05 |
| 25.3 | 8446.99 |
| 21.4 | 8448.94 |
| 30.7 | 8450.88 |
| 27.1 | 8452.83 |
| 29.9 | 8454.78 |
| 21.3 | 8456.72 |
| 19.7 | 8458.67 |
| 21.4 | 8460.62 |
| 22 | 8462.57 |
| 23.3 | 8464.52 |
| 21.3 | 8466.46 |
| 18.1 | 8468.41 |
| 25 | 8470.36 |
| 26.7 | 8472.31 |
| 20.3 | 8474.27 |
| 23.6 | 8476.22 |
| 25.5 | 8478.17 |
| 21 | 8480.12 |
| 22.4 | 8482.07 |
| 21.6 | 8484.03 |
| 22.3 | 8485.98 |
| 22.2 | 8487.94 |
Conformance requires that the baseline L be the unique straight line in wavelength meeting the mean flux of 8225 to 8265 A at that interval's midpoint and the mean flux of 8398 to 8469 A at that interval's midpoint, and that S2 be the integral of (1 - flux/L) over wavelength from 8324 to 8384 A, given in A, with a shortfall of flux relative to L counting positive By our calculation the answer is 6.66 A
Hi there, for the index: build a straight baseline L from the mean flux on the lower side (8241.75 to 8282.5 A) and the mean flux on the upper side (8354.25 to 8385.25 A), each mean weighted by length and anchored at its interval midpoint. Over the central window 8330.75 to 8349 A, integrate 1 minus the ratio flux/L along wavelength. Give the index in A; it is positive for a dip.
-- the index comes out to 1.80 A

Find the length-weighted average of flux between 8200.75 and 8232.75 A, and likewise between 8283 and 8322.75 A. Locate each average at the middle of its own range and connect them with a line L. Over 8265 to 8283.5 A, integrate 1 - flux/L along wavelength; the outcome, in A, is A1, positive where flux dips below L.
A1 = 4.0 A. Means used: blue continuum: 48.2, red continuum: 23.1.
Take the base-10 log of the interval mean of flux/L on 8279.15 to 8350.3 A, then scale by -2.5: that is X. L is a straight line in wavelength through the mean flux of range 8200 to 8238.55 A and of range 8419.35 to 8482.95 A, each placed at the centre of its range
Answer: 0.48 mag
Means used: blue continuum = 45.3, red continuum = 23.5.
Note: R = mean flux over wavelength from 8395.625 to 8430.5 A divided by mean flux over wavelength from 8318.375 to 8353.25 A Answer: 1.3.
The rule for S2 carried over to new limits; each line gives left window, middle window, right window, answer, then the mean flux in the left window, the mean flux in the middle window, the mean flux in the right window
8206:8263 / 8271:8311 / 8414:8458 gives 8.9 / 33.4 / 23.9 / 23.8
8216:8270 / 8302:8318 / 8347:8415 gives 4.6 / 34.5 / 23.3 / 31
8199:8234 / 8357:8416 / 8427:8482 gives -2.6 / 50.1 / 32.3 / 23.8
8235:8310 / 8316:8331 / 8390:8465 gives 1.9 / 23.8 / 21.9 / 27.8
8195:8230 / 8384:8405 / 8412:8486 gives -4.8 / 61.1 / 39.5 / 23.4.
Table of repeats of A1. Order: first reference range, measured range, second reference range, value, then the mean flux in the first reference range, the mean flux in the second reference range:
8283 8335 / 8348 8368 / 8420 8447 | -1.0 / 23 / 23.6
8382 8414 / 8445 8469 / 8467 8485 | 2.7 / 38.8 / 22.6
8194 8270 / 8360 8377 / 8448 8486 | 3.7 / 42.6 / 23.3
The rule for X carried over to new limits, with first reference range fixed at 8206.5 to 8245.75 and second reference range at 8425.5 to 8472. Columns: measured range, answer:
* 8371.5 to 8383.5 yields 0.09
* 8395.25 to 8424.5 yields -0.18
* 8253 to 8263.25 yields 0.36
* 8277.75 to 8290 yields 0.33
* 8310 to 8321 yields 0.39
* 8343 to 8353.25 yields 0.37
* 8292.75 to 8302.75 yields 0.30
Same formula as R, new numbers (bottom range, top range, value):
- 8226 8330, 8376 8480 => 1.15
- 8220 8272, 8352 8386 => 0.83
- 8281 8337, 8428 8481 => 1.03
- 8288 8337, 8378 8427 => 1.43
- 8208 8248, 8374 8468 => 0.78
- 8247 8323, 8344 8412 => 1.28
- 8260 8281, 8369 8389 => 1.26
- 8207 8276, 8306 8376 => 0.73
